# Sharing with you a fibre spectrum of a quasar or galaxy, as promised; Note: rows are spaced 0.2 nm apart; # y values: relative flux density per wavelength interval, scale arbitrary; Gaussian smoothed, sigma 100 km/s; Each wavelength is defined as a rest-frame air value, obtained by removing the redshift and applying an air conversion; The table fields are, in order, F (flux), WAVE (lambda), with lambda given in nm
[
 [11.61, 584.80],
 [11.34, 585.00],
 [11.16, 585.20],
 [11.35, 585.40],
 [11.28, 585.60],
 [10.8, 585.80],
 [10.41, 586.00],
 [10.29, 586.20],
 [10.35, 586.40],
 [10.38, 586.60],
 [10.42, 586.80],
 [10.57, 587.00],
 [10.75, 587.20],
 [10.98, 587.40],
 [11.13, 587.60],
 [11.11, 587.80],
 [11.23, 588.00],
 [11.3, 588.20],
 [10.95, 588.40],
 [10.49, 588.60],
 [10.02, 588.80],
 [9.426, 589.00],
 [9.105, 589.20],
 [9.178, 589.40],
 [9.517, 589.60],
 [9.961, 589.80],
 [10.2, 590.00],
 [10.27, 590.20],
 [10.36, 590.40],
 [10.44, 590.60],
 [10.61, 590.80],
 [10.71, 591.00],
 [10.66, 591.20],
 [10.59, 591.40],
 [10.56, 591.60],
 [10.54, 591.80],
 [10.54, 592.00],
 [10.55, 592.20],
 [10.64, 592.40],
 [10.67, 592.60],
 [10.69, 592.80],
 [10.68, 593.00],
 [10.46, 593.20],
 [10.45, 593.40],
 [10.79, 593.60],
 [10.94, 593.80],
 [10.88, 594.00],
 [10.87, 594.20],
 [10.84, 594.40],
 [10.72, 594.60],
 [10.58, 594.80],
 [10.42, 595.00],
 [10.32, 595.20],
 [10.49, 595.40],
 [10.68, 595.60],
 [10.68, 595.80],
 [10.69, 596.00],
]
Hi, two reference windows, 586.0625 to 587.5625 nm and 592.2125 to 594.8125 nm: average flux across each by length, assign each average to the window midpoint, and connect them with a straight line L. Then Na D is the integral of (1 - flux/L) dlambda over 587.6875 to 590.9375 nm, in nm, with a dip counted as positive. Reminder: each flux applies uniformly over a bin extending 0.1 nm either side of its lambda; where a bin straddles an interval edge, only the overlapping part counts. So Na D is 0.11 nm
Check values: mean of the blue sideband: 10.6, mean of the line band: 10.3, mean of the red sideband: 10.7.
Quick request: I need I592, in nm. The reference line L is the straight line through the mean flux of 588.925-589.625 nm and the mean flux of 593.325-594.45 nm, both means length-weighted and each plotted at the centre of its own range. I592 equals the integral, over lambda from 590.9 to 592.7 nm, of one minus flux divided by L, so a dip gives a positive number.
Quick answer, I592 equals -0.09 nm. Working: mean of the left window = 9.28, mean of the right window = 10.8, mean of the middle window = 10.6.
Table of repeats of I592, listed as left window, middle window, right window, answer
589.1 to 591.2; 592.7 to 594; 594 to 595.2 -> -0.023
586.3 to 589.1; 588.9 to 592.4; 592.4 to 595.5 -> 0.148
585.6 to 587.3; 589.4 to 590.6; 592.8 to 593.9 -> 0.066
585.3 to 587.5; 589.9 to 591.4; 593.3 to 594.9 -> 0.036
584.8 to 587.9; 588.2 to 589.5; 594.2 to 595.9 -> 0.097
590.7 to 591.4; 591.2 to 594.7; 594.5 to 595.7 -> -0.025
